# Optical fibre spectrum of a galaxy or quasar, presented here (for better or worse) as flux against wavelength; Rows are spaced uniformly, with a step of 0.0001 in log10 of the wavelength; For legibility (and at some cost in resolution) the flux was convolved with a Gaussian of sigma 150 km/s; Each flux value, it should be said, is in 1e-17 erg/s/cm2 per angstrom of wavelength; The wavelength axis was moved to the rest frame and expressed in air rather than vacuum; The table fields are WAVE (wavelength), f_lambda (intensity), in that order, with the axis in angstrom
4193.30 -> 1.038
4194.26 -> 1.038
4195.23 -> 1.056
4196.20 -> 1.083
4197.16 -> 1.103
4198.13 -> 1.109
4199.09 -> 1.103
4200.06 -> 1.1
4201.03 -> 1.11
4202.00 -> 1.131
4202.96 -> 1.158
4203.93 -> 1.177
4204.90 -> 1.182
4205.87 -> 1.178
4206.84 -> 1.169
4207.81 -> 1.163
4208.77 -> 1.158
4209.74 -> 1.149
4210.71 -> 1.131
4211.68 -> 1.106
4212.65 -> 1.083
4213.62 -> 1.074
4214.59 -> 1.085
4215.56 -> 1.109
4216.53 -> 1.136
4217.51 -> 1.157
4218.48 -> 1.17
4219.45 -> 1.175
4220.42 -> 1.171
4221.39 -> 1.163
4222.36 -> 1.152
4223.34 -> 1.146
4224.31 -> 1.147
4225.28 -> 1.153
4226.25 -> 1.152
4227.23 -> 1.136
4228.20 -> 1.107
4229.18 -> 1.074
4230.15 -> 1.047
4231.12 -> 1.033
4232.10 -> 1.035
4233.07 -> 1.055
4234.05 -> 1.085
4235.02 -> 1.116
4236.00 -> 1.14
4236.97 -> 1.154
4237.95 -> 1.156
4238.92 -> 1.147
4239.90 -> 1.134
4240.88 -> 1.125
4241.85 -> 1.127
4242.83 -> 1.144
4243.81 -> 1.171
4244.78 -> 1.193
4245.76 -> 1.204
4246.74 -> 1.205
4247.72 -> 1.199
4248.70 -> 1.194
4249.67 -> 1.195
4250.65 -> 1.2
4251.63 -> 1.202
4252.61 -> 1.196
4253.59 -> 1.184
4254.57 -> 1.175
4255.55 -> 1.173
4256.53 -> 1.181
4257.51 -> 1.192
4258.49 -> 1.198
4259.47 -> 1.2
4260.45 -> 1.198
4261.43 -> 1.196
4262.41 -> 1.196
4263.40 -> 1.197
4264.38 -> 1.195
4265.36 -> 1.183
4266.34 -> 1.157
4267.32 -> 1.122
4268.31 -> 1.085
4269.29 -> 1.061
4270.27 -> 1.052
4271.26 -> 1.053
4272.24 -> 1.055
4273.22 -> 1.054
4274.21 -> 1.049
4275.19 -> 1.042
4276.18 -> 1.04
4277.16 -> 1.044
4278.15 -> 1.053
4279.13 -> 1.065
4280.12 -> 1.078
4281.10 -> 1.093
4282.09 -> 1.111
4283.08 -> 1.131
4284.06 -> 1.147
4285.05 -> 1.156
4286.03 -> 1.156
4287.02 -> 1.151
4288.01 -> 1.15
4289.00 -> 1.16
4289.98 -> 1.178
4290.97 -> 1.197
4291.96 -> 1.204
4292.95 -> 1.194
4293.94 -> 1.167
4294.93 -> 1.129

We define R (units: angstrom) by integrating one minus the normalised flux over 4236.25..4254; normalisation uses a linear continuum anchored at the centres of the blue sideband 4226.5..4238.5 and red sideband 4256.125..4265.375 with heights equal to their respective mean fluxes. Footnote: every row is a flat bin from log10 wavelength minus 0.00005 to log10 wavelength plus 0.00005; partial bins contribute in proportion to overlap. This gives -0.5 angstrom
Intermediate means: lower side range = 1.1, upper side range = 1.19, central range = 1.17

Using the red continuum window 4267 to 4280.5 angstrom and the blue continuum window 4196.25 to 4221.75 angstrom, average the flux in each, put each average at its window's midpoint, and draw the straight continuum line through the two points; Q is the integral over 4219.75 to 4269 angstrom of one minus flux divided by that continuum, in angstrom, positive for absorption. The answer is -2.7 angstrom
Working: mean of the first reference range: 1.14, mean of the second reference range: 1.06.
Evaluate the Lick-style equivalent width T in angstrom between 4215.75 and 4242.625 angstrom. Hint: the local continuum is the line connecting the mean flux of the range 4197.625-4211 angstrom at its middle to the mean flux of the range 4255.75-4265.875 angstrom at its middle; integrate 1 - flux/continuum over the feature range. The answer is 0.9 angstrom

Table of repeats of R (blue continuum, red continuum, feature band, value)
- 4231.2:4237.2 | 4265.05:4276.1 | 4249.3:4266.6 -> -1.71 angstrom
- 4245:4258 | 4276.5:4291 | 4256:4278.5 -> 0.70 angstrom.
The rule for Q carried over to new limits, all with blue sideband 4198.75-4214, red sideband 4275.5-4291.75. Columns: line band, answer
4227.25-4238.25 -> 0.4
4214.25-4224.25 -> -0.1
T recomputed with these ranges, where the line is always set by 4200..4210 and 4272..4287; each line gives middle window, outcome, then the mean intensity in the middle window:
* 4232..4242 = 0.1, 1.12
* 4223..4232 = 0.2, 1.11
